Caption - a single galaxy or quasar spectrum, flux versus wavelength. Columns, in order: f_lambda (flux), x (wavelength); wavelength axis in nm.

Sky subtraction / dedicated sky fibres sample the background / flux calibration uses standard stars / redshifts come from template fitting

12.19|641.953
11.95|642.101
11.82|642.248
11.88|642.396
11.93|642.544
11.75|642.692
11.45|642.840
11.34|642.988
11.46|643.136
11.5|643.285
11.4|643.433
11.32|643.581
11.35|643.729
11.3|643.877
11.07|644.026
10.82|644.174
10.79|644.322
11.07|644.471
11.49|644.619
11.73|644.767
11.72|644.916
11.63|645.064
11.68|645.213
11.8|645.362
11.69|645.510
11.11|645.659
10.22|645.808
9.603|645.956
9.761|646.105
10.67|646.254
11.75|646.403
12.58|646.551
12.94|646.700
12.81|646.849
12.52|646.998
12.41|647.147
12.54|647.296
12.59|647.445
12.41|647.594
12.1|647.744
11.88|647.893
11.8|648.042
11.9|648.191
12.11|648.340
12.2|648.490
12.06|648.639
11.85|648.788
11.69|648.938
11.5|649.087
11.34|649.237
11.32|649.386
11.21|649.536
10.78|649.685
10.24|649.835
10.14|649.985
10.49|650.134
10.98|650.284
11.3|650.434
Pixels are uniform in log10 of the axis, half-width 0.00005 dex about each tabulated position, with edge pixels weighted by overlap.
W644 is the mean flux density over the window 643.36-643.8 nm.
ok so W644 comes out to 11.4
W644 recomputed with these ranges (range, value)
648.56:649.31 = 11.7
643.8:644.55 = 11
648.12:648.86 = 12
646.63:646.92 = 12.9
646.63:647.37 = 12.6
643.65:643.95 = 11.3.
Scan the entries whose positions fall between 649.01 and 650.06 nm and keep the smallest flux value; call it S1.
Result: 10.14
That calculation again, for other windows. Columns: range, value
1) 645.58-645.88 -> 10.22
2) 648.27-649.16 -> 11.5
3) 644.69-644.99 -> 11.72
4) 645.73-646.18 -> 9.603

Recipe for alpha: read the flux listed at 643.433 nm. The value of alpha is 11.4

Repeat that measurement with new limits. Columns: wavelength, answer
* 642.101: 11.95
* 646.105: 9.761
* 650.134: 10.49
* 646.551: 12.58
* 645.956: 9.603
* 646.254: 10.67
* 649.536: 11.21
